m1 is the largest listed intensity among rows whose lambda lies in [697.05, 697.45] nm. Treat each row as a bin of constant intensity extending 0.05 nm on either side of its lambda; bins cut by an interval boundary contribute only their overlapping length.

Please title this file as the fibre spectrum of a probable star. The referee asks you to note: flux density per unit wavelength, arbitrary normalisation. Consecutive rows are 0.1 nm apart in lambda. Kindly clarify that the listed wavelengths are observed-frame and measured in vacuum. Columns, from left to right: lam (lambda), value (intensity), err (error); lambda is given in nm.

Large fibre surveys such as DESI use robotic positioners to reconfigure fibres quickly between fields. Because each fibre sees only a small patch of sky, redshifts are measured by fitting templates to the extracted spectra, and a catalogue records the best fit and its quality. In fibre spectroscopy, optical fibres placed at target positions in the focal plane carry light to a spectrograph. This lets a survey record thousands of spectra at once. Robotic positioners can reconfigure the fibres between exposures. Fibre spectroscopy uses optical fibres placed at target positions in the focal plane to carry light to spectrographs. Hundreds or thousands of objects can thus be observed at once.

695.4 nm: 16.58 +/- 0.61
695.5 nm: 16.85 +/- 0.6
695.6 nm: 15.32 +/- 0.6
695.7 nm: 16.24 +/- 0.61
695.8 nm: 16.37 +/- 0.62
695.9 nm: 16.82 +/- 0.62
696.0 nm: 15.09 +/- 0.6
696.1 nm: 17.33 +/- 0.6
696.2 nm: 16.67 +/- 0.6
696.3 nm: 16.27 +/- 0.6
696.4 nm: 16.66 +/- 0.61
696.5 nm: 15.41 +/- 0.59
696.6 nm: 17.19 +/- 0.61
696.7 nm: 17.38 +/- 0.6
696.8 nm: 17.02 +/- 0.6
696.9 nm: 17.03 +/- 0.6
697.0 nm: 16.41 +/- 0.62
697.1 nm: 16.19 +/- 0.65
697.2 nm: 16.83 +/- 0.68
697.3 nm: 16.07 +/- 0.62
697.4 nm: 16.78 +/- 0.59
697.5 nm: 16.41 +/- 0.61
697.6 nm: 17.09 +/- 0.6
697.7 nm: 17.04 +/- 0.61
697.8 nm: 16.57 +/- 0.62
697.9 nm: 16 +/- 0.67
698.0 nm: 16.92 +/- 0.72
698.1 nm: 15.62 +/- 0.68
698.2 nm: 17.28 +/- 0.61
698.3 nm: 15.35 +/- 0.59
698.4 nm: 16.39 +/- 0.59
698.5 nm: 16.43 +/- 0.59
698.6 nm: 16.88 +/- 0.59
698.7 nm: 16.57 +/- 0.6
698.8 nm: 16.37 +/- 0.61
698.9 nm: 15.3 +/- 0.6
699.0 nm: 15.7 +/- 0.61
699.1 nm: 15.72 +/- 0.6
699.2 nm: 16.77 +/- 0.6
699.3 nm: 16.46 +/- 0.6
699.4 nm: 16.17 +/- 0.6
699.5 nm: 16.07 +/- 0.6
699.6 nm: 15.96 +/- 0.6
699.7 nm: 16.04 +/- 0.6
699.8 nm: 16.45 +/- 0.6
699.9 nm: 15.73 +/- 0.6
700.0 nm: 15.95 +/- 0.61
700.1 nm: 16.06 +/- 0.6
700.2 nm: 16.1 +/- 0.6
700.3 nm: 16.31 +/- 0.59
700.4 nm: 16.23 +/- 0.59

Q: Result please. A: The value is 16.83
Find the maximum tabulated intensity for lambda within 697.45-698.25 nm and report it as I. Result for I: 17.28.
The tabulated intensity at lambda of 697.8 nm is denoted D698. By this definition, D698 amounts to 16.57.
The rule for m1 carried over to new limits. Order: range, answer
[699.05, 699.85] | 16.77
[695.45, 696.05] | 16.85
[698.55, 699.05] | 16.88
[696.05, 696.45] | 17.33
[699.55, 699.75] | 16.04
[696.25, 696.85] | 17.38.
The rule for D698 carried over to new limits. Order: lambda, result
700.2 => 16.1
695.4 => 16.58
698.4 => 16.39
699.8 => 16.45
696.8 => 17.02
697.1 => 16.19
